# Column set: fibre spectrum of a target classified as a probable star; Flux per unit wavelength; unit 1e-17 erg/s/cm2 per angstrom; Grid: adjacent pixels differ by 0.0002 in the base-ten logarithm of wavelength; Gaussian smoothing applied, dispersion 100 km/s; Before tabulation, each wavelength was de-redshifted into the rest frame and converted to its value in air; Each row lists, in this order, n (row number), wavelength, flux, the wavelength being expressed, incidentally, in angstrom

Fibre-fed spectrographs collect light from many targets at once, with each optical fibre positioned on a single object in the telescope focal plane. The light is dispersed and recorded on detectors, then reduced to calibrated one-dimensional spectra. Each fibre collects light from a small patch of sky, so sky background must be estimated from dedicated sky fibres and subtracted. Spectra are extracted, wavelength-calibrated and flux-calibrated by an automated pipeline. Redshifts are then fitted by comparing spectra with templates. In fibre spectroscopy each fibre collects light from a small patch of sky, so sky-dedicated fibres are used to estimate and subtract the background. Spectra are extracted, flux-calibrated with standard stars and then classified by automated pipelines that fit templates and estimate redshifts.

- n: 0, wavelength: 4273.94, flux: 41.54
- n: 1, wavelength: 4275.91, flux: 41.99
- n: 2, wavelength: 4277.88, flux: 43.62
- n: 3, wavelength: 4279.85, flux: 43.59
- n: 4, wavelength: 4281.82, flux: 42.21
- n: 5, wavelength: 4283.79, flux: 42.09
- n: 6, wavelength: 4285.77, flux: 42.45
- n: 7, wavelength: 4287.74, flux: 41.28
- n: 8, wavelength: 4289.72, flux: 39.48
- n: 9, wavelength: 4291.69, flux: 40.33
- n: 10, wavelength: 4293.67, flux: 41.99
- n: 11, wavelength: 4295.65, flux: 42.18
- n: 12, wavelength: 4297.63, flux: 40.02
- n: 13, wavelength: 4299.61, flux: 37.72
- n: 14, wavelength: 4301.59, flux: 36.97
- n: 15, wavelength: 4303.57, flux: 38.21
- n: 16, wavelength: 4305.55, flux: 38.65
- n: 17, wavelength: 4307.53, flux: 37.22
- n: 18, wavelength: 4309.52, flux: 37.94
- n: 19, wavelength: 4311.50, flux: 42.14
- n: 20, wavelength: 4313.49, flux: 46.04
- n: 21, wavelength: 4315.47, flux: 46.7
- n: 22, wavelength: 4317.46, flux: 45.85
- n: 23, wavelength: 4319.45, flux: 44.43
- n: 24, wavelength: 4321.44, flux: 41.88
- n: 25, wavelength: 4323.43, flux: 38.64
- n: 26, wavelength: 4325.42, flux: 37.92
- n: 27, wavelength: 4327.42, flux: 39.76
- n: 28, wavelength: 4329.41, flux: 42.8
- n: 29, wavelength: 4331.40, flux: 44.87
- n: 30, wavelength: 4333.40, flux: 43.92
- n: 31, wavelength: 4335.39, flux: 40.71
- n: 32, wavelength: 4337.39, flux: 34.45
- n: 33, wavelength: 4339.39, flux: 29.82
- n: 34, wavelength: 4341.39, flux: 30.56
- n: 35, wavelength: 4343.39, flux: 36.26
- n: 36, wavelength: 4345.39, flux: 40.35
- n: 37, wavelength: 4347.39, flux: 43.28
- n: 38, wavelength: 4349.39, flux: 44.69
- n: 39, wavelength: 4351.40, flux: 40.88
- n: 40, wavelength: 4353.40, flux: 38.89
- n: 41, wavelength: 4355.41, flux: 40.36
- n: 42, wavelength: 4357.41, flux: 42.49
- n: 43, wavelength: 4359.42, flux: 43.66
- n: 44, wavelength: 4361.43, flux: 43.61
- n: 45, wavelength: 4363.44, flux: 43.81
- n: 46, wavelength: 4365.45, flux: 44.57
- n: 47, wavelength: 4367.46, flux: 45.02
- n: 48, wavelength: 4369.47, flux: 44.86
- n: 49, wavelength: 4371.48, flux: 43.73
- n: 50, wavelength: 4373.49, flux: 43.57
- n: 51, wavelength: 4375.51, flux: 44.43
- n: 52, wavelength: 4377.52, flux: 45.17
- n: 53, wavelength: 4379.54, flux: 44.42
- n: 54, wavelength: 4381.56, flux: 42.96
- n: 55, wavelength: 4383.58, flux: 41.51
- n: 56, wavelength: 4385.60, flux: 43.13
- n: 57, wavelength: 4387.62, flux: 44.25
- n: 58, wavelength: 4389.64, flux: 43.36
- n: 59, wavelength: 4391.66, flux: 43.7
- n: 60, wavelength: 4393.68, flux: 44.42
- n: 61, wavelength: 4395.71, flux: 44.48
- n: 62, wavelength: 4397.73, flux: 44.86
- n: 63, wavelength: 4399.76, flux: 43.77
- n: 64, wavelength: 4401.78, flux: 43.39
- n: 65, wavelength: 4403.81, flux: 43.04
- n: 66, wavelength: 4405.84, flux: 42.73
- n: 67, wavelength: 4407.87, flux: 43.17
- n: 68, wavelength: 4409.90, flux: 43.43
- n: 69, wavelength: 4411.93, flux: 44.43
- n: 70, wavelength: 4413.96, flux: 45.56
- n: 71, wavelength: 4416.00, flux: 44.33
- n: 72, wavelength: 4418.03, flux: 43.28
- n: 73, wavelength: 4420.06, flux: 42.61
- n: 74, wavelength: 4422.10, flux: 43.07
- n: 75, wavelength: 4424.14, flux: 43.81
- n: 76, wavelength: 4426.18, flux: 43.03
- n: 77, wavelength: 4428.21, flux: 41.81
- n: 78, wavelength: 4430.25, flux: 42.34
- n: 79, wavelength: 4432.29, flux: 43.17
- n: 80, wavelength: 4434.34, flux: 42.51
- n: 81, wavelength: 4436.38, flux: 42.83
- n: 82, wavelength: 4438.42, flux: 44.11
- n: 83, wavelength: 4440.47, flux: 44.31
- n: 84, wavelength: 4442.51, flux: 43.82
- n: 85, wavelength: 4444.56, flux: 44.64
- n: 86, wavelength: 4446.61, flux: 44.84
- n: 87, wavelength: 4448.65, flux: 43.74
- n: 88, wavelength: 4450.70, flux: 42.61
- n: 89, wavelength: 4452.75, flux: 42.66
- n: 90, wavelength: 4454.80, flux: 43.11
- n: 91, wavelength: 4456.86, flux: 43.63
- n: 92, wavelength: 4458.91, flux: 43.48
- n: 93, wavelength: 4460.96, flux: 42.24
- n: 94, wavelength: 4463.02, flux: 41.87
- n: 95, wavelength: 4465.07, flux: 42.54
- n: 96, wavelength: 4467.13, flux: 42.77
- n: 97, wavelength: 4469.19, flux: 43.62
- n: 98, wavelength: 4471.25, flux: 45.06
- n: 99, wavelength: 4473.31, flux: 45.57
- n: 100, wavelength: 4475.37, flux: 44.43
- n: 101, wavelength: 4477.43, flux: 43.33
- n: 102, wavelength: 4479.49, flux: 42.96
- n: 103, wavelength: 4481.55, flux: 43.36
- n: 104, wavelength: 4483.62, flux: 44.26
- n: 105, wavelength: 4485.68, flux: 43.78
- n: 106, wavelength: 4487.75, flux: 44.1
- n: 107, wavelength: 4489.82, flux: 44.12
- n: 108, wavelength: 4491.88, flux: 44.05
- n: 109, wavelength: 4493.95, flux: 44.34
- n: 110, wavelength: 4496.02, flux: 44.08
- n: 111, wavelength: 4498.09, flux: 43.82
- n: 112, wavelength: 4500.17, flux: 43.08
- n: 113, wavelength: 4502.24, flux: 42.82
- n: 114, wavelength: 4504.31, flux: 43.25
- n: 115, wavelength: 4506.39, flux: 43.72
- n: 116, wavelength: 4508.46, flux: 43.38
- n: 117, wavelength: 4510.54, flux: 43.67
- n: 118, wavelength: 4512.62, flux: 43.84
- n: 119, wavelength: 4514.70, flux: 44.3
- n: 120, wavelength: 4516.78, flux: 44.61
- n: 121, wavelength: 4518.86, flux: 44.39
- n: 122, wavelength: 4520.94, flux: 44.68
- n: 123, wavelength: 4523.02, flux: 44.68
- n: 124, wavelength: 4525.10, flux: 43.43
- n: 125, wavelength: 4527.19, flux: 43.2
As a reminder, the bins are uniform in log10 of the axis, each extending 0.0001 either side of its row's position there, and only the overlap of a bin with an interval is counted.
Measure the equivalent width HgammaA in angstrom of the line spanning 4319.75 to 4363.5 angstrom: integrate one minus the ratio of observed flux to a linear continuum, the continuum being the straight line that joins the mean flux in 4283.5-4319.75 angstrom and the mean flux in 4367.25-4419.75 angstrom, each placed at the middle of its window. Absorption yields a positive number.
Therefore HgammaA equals 2.2 angstrom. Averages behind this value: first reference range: 41.1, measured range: 40.2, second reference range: 43.9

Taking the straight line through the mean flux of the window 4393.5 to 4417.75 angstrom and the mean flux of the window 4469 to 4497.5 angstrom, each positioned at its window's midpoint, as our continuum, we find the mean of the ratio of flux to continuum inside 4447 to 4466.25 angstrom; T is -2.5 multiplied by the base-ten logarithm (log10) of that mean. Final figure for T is 0.03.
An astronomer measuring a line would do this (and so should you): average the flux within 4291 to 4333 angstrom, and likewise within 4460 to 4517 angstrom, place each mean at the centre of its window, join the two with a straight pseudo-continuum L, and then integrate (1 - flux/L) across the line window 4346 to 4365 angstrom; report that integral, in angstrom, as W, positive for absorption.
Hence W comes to -0.3 angstrom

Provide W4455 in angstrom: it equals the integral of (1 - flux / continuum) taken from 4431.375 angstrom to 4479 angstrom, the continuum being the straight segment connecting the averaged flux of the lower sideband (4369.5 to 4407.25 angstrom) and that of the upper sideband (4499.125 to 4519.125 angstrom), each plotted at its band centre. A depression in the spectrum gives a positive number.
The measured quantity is 0.2 angstrom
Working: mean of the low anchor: 43.7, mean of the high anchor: 43.7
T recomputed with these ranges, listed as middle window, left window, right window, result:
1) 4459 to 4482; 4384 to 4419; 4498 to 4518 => 0.01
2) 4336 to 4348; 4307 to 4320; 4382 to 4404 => 0.21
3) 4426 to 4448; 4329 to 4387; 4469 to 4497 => -0.01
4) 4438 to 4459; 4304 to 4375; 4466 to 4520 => -0.02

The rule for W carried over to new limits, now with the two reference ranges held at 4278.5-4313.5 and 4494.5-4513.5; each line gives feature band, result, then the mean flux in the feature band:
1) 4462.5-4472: 0.0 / 43.2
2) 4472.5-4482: -0.2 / 44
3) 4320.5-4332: 0.0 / 40.8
